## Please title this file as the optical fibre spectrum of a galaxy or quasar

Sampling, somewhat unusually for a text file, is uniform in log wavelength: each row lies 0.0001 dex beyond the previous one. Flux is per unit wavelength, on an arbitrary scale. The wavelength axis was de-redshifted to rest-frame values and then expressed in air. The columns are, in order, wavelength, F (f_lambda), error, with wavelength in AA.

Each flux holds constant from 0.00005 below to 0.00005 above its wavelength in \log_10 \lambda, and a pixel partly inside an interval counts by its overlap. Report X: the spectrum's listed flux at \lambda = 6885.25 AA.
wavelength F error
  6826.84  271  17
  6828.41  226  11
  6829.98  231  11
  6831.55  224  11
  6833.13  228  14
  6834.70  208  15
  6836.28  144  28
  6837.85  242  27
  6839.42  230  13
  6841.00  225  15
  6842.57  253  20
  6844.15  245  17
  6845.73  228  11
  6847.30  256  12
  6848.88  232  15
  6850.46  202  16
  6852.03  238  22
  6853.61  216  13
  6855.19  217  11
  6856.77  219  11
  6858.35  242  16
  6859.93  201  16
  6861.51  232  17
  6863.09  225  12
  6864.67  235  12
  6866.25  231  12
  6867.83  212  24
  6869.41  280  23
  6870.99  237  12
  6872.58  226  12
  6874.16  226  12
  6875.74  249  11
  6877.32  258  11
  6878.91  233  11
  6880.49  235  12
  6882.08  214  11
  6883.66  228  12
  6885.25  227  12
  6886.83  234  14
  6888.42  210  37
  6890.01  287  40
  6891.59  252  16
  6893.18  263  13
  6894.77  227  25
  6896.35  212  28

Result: 227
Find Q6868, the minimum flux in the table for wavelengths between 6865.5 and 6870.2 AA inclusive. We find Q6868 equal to 212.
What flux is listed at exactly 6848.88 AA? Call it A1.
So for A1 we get 232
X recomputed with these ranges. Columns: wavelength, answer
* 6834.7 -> 208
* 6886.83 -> 234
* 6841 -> 225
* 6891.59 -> 252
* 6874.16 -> 226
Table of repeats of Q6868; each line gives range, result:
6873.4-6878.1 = 226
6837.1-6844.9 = 225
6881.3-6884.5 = 214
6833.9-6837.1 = 144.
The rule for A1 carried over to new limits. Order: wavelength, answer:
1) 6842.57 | 253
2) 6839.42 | 230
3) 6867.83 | 212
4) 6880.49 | 235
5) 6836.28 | 144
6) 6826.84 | 271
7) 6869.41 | 280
